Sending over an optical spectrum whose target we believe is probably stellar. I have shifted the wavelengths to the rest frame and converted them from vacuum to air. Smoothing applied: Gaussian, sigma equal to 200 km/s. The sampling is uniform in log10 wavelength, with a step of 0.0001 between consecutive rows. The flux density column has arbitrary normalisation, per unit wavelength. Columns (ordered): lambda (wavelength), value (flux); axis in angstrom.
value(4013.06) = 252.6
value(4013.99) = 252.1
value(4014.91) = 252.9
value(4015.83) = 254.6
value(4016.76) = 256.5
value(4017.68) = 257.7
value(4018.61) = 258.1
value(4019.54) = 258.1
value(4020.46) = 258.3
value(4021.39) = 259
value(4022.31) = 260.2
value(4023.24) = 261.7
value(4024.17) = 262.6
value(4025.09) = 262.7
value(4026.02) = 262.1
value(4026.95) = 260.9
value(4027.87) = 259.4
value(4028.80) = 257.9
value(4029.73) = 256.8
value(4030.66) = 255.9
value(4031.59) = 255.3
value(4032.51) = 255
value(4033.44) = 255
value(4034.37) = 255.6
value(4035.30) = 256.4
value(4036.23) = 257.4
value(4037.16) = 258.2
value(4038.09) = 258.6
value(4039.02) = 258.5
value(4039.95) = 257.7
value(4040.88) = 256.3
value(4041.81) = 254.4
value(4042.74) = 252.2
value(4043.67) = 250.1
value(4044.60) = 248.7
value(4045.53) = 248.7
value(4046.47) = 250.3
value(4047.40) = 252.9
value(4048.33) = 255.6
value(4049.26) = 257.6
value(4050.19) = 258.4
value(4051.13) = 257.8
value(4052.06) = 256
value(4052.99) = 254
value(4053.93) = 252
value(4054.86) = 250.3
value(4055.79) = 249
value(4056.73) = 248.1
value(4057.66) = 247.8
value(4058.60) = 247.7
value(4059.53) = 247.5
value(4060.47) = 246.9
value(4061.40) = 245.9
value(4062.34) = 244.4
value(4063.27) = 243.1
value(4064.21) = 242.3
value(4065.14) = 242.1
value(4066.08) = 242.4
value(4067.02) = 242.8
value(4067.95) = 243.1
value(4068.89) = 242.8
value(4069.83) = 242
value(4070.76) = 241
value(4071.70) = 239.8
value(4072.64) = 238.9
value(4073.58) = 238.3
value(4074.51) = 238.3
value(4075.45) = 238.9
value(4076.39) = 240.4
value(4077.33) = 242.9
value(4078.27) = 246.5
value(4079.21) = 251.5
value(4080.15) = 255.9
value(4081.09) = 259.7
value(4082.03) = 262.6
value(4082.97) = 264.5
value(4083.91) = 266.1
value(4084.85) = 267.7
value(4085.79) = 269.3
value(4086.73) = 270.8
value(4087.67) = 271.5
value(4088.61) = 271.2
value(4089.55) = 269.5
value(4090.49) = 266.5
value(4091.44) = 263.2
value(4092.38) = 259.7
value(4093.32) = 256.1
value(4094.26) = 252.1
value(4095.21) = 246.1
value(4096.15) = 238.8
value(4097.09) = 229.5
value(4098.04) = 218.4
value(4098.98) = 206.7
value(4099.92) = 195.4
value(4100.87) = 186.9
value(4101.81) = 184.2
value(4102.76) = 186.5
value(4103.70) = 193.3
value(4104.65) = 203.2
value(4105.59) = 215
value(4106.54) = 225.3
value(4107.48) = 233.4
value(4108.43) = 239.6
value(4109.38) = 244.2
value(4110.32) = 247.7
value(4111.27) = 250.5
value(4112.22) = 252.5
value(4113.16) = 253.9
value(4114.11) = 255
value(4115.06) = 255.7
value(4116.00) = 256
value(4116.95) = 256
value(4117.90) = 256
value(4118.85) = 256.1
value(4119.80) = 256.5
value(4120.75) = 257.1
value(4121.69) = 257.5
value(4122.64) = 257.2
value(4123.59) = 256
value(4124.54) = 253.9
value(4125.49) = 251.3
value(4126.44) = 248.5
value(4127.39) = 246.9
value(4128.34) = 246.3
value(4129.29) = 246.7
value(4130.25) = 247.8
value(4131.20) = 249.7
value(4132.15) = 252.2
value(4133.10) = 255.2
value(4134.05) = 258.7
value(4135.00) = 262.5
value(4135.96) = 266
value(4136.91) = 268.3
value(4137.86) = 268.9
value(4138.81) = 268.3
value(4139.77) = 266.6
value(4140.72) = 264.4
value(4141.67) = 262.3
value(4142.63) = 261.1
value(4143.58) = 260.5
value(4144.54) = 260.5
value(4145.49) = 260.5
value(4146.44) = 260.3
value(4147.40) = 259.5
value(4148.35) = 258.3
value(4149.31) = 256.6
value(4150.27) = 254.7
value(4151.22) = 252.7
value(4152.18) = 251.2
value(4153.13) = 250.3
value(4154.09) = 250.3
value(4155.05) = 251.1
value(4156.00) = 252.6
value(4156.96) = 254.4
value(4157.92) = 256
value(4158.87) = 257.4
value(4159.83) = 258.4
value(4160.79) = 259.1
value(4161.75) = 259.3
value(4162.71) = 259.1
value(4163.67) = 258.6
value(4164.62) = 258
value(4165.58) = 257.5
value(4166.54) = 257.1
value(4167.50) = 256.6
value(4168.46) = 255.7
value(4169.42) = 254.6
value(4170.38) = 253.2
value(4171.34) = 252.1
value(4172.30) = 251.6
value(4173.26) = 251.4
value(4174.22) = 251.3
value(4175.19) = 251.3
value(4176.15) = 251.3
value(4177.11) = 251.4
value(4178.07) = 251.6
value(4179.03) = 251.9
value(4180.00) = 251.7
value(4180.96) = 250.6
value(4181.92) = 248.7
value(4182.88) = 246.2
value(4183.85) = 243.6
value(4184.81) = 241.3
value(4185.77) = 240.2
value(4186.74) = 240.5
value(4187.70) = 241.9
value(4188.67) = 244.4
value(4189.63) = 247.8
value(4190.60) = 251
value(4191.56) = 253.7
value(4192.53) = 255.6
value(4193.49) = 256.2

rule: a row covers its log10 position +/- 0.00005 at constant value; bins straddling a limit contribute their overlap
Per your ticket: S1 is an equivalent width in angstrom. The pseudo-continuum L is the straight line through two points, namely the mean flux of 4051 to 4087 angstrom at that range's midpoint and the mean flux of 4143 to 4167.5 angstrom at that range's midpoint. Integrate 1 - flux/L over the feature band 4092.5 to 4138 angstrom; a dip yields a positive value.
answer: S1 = 2.1 angstrom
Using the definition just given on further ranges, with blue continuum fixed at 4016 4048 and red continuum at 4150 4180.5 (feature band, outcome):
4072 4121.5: 2.3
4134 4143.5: -0.4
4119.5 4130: 0.1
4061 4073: 0.6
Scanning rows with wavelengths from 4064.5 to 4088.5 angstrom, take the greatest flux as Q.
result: 271.5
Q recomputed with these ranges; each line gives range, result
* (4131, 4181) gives 268.9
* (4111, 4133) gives 257.5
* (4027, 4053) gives 259.4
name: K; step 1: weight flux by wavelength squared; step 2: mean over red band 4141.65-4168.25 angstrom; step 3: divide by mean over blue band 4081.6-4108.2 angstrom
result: 1.11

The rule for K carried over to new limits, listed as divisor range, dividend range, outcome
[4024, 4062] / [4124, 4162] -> 1.06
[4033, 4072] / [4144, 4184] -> 1.07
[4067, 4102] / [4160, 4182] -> 1.08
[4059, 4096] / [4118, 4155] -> 1.05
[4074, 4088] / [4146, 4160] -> 1.03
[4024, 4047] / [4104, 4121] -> 0.99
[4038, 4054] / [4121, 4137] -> 1.04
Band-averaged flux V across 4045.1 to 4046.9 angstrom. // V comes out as 248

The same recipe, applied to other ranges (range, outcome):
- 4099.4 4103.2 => 188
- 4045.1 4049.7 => 253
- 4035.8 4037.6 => 258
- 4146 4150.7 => 257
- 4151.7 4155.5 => 251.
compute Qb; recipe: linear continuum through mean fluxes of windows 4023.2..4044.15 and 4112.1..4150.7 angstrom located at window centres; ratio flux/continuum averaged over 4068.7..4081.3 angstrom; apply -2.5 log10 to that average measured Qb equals 0.06 mag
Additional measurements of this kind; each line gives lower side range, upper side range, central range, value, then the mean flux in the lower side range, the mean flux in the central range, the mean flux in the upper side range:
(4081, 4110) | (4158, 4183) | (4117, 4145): -0.05 mag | 239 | 257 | 254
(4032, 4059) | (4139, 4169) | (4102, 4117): 0.10 mag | 254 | 234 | 258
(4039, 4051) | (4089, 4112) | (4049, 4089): -0.03 mag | 254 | 251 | 230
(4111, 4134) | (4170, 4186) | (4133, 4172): -0.03 mag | 253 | 258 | 250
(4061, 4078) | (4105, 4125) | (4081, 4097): -0.07 mag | 242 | 261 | 249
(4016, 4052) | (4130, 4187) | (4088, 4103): 0.10 mag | 257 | 234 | 255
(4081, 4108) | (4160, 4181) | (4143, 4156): -0.03 mag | 239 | 256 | 254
